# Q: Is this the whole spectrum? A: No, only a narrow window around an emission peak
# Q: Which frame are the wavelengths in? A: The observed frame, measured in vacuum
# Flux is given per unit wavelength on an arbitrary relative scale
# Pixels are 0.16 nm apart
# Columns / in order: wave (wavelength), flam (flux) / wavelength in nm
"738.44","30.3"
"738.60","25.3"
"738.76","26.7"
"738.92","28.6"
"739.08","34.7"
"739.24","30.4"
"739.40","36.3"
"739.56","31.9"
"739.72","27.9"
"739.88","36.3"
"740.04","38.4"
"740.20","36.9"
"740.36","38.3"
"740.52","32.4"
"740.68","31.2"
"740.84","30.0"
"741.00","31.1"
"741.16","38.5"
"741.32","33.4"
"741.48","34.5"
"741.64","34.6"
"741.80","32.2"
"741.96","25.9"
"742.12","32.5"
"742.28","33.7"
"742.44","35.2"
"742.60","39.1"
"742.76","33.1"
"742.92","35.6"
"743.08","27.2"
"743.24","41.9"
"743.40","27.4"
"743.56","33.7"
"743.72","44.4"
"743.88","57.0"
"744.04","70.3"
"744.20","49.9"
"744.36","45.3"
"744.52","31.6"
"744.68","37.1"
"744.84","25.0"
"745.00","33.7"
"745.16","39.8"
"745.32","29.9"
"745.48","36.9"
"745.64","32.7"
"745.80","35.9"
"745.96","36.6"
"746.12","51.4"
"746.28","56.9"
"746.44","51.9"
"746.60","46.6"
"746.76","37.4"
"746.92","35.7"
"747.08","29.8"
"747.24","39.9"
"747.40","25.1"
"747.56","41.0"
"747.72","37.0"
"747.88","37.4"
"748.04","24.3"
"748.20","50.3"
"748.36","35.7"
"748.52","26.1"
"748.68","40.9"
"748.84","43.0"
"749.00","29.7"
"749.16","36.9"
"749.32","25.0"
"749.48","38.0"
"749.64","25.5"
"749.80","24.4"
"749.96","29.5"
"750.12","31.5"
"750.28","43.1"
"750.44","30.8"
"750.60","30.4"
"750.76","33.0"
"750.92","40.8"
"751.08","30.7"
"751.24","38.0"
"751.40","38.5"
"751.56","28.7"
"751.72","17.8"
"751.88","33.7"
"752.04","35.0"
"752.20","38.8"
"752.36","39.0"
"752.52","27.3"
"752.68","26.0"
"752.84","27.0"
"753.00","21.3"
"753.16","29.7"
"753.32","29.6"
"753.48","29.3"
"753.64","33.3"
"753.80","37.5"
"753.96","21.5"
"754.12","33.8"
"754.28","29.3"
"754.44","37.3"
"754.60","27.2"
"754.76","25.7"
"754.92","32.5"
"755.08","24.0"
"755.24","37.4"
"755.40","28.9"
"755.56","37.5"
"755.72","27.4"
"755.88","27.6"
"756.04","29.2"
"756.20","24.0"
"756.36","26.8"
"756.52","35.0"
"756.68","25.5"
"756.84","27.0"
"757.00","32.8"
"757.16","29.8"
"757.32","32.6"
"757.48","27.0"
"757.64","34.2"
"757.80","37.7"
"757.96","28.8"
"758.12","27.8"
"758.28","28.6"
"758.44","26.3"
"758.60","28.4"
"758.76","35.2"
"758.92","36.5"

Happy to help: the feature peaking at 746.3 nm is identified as [N II] 6583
